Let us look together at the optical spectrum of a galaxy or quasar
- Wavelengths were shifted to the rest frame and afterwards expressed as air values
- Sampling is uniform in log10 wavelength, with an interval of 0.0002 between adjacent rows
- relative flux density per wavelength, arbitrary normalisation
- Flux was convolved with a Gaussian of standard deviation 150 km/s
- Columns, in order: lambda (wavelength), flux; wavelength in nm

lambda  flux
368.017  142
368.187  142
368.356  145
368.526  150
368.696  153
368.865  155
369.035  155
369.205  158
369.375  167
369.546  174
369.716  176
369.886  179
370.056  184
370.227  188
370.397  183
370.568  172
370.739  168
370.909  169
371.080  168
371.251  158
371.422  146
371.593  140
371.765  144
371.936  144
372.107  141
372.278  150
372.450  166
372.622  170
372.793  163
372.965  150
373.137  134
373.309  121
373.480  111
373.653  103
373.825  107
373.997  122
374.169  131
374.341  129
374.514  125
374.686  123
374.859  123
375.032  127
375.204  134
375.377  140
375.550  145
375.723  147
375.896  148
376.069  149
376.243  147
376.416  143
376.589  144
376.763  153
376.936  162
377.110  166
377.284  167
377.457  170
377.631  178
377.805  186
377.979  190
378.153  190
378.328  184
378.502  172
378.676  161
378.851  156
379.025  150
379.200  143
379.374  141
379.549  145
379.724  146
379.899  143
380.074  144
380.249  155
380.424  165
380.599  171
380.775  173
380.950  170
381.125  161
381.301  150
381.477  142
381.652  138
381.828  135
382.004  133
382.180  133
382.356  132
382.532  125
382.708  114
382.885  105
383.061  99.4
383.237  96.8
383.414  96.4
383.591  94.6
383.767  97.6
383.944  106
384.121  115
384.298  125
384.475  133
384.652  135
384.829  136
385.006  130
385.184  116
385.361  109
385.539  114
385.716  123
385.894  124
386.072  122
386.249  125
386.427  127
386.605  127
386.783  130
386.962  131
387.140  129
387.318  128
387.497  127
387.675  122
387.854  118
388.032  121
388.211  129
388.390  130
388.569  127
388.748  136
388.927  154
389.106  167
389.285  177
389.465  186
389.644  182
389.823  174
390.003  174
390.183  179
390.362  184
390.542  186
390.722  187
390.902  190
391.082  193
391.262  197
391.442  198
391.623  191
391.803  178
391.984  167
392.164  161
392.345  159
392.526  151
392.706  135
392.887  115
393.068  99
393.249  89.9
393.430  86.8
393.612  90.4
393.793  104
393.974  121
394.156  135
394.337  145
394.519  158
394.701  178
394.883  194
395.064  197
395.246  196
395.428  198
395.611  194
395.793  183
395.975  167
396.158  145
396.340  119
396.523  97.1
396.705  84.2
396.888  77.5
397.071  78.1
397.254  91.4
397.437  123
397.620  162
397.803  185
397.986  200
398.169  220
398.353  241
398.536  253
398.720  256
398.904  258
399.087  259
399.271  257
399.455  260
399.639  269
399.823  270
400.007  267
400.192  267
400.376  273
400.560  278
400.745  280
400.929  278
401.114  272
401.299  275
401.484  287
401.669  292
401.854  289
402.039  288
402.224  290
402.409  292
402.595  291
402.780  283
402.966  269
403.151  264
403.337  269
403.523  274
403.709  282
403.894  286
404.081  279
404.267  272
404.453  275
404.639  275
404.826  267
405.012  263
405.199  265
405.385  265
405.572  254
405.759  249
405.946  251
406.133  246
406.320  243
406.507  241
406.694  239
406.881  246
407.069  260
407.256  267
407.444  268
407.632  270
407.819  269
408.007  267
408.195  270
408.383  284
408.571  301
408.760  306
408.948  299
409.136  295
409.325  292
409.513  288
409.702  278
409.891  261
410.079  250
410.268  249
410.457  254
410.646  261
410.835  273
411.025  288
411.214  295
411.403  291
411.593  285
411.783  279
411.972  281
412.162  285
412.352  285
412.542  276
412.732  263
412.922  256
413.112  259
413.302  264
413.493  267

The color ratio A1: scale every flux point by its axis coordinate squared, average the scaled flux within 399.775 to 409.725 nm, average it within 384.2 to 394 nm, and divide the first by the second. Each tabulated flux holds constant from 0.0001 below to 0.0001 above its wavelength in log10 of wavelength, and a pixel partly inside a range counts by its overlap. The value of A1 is 2.1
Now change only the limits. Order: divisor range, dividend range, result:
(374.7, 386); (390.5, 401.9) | 1.46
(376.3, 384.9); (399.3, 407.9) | 2.11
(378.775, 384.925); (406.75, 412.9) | 2.37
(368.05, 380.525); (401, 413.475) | 2.12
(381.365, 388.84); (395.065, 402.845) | 1.95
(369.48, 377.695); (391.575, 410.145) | 1.75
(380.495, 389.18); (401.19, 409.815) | 2.37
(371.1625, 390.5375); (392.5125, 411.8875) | 1.85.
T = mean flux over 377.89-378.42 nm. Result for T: 188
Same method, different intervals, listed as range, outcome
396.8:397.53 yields 92.7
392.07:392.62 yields 157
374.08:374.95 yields 126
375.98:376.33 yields 148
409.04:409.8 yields 288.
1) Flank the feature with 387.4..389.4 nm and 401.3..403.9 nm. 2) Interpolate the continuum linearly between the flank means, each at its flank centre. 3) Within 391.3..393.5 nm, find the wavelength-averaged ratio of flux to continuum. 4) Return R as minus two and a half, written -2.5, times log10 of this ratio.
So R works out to 0.21 mag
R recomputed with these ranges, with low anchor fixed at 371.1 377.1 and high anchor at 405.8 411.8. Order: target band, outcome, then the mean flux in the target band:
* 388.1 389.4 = 0.32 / 146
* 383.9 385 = 0.38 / 126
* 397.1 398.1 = 0.46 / 149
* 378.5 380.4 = 0.07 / 150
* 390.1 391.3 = 0.08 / 188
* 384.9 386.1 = 0.46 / 120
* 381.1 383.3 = 0.31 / 127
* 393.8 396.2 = 0.29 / 168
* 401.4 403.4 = -0.15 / 283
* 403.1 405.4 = -0.08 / 272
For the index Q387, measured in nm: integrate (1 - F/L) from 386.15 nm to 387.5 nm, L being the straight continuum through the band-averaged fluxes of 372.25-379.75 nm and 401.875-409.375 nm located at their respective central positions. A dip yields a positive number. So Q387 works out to 0.46 nm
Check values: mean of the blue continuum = 148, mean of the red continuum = 272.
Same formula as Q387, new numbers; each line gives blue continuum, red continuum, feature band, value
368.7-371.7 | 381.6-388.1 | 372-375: 0.44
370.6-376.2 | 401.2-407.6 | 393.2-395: 0.75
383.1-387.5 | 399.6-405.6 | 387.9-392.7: -0.08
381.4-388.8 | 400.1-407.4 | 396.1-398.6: 0.83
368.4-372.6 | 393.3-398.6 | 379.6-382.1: 0.10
